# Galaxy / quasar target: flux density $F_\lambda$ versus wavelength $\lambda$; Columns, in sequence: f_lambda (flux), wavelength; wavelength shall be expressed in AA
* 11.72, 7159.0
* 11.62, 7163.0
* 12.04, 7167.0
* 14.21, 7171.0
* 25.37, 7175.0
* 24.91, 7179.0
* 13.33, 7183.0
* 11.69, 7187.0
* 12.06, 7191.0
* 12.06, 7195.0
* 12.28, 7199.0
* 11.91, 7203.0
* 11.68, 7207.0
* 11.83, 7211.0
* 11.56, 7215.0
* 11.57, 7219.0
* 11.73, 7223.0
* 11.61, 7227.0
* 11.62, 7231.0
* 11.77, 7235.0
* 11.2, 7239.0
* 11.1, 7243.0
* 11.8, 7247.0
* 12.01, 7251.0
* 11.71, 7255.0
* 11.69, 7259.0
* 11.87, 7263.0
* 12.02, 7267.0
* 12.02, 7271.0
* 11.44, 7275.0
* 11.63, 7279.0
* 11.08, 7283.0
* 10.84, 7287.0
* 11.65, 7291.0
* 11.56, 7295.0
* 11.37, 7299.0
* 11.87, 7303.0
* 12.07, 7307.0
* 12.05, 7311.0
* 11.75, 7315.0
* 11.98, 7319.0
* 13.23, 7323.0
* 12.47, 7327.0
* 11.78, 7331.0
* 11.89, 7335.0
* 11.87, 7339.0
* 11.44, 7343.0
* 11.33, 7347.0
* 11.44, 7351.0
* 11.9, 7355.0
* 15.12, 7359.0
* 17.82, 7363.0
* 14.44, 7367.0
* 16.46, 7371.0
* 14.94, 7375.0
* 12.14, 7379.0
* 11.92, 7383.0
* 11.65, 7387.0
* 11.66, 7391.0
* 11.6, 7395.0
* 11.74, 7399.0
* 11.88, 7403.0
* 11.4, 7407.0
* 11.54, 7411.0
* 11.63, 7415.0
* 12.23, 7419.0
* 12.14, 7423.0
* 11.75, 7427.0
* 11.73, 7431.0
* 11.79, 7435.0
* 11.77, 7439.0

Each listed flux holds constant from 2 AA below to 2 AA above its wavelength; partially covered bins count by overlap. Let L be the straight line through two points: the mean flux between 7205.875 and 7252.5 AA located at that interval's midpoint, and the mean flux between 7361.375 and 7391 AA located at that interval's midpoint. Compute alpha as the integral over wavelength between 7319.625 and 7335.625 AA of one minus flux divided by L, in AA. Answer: 1.03 AA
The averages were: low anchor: 11.6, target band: 12.4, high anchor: 14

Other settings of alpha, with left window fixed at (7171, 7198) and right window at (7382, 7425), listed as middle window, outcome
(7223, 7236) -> 3.1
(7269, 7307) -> 7.0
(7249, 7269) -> 3.9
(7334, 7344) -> 1.0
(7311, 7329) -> 1.5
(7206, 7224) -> 4.5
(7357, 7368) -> -2.9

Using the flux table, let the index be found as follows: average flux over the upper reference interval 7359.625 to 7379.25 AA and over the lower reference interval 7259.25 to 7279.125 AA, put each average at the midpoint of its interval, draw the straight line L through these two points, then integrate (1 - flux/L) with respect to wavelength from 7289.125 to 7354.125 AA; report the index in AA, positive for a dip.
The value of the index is 8.6 AA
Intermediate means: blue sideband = 11.8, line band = 11.9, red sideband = 15.4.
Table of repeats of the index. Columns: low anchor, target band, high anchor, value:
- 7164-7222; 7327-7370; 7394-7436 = -1.9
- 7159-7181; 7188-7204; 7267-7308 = 3.8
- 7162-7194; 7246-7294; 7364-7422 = 9.1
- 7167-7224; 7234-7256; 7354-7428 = 3.4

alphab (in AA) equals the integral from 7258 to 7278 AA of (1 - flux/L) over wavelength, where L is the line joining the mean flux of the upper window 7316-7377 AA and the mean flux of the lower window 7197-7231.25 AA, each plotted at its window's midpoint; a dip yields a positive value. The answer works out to 0.9 AA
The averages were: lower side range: 11.8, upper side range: 13.2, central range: 11.8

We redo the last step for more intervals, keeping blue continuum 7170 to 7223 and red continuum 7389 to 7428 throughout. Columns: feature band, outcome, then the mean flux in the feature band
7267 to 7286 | 2.4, 11.6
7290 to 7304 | 1.5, 11.6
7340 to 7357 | 1.2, 11.5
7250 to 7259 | 1.1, 11.8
